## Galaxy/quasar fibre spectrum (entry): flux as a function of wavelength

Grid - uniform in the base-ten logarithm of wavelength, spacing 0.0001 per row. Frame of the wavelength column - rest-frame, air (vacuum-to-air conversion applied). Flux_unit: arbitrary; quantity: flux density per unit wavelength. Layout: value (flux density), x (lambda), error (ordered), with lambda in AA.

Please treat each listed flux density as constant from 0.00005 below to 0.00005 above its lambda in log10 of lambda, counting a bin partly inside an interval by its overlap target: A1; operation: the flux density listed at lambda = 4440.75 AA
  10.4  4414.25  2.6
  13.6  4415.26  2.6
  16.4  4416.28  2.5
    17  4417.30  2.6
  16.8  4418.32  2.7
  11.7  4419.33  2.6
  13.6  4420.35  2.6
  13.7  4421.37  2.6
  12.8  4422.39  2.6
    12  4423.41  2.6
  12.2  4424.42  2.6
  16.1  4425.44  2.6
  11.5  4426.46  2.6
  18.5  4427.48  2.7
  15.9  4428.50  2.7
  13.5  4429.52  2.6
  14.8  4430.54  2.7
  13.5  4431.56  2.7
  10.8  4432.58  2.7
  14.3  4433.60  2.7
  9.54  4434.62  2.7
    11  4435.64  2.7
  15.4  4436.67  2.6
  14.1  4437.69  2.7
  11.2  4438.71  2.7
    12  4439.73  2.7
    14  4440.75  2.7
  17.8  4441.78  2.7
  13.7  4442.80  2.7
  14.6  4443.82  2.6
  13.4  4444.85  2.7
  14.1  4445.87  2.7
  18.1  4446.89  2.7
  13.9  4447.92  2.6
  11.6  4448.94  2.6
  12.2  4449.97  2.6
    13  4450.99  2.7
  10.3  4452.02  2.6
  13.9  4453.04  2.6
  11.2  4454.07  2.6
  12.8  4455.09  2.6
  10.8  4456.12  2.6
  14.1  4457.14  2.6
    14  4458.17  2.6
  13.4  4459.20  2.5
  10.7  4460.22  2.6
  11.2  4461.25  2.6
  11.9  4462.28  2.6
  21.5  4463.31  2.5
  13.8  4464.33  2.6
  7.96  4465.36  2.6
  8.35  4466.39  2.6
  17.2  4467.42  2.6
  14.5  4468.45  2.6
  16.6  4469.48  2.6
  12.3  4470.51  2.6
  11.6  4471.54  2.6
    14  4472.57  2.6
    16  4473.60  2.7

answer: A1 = 14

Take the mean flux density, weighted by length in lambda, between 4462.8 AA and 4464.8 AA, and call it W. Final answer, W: 17.8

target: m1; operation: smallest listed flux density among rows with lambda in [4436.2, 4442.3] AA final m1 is 11.2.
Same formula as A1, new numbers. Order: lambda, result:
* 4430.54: 14.8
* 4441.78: 17.8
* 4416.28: 16.4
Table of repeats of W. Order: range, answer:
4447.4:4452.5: 12.2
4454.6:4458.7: 12.9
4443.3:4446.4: 14.1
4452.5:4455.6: 12.6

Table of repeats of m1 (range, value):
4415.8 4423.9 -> 11.7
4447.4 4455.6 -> 10.3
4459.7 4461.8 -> 10.7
